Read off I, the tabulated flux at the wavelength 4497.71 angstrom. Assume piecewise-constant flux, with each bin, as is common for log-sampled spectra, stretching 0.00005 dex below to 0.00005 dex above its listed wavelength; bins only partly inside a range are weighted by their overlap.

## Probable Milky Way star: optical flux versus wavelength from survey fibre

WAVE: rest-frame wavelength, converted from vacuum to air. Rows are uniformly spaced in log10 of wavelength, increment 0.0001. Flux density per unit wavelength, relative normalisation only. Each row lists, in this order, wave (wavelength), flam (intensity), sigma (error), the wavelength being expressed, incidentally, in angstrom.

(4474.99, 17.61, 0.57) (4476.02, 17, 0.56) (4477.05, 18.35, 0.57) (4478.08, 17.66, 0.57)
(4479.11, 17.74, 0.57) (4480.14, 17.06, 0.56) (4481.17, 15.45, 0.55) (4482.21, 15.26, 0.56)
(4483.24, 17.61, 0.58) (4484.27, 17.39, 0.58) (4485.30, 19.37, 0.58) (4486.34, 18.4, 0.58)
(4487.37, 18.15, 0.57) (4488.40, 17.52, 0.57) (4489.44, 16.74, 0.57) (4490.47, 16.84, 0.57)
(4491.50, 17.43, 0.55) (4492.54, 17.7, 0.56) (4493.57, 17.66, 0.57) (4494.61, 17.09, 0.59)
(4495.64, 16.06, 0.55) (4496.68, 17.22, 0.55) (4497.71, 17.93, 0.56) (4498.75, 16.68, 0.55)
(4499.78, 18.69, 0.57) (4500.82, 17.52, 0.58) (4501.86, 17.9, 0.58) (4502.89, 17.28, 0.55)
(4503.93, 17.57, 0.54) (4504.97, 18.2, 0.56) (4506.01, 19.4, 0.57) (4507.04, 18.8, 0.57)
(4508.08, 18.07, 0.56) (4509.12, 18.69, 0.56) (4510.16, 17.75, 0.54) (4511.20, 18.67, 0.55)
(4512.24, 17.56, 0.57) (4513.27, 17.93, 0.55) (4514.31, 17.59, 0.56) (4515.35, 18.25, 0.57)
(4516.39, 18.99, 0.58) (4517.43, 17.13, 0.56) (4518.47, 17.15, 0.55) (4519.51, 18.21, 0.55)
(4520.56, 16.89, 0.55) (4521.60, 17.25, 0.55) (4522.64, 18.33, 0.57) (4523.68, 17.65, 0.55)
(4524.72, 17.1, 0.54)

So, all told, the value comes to 17.93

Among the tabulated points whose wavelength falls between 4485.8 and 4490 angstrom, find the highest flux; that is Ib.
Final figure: 18.4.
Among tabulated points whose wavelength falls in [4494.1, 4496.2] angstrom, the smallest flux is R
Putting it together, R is 16.06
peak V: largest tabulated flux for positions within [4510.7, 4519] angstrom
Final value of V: 18.99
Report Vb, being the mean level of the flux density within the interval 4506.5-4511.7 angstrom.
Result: 18.4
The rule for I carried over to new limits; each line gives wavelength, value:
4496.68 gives 17.22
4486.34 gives 18.4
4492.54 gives 17.7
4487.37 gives 18.15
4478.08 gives 17.66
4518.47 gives 17.15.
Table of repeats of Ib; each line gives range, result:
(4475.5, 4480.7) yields 18.35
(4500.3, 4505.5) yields 18.2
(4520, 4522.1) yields 17.25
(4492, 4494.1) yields 17.7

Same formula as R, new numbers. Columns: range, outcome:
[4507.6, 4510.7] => 17.75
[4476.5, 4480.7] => 17.06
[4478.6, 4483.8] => 15.26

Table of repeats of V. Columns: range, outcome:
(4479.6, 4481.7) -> 17.06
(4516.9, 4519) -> 17.15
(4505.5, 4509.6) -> 19.4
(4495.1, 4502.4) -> 18.69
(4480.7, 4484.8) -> 17.61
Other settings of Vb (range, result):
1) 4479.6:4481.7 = 16.2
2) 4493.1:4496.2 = 16.9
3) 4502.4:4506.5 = 18.1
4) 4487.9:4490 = 17.1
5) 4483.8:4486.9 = 18.4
